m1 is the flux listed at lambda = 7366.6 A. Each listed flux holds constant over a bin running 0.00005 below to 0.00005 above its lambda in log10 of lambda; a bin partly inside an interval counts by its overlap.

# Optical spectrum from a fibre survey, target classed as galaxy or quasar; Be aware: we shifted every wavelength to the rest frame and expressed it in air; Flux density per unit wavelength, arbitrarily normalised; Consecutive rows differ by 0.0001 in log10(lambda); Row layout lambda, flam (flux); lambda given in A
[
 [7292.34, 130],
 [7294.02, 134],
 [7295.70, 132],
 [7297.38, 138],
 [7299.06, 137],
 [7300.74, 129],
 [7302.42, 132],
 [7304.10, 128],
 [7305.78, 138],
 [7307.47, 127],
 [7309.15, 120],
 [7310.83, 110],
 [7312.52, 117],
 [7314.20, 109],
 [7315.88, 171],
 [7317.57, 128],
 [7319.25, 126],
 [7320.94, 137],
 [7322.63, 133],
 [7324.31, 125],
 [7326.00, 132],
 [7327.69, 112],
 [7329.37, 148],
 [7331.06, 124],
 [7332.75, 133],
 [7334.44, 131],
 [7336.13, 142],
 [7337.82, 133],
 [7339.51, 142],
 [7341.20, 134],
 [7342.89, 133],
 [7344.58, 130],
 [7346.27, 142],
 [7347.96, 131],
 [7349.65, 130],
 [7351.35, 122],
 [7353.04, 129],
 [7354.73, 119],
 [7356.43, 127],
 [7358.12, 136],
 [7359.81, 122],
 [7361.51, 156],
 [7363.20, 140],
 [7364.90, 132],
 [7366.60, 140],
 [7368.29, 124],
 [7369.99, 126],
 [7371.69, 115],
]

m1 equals 140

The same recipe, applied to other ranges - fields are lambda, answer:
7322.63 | 133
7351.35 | 122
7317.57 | 128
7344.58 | 130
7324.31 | 125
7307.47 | 127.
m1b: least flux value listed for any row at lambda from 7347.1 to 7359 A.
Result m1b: 119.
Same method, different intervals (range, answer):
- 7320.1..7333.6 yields 112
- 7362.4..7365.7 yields 132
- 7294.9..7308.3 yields 127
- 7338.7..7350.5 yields 130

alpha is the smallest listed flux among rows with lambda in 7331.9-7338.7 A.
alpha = 131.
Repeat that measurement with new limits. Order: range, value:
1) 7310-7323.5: 109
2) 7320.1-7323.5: 133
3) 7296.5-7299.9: 137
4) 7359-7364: 122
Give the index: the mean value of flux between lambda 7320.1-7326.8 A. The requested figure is 132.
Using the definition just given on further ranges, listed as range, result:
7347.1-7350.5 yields 131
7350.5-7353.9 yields 126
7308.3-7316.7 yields 125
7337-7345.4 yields 134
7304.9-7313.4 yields 122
